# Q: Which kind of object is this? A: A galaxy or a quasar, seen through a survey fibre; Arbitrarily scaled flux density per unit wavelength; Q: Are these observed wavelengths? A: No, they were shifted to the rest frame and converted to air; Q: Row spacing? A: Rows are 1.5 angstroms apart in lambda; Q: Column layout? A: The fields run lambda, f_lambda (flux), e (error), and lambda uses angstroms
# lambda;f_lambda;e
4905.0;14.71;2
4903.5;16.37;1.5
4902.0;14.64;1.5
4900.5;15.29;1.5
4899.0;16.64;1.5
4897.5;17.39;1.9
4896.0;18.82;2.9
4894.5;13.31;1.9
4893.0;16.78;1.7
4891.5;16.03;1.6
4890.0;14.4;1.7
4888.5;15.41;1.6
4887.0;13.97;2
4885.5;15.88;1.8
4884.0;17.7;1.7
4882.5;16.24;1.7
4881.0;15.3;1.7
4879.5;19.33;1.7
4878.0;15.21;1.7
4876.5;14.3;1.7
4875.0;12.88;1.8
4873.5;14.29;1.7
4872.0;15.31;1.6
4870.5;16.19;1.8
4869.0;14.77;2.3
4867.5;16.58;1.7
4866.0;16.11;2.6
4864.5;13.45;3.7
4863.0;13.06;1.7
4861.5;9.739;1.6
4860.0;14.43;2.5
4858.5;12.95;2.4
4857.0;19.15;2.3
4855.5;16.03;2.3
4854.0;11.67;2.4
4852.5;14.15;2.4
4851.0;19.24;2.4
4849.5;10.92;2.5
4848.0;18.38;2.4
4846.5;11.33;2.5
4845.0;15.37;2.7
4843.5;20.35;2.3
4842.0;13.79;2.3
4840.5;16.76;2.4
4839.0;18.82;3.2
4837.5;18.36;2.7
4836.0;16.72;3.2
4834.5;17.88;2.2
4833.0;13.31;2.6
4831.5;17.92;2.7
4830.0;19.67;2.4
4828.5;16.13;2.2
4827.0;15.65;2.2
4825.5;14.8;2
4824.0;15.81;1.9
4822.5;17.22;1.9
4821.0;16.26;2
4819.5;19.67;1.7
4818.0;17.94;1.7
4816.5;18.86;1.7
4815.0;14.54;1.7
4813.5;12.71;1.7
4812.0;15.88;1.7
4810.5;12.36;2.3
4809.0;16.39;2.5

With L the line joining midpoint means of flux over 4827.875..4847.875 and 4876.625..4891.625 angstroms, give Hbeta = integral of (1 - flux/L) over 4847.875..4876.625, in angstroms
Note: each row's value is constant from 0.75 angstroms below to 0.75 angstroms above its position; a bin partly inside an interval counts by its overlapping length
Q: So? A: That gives 2.93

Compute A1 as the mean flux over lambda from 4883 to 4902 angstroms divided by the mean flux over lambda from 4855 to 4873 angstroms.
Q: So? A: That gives 1.08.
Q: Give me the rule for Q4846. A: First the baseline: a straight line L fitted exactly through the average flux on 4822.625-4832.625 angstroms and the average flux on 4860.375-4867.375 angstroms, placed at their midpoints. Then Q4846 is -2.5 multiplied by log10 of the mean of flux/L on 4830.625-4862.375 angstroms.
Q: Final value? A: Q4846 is -0.04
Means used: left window 16.6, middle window 15.6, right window 13.5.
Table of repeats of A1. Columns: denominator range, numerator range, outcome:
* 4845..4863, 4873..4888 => 1.08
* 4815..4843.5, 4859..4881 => 0.86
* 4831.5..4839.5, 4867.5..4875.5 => 0.88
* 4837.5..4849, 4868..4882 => 0.93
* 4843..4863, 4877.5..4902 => 1.09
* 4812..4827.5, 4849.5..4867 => 0.88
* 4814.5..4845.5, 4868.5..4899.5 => 0.93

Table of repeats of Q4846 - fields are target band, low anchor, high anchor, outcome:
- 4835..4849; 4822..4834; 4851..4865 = -0.09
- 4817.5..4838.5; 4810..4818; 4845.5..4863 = -0.14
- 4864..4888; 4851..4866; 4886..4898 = -0.03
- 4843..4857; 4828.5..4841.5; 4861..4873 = 0.04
